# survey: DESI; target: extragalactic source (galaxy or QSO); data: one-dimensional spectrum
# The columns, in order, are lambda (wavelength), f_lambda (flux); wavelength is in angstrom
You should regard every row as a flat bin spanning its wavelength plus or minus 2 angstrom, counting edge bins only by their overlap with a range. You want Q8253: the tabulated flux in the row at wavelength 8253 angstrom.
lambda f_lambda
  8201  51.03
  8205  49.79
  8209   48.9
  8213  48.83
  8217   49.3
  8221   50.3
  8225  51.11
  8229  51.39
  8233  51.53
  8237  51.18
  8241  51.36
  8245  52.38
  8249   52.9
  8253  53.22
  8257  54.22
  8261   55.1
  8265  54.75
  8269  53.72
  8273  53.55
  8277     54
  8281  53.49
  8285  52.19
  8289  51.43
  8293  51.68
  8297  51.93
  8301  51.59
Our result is 53.22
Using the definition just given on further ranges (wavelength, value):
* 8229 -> 51.39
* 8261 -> 55.1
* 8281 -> 53.49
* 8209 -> 48.9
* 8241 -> 51.36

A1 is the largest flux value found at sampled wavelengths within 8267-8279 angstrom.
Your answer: 54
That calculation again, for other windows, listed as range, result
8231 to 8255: 53.22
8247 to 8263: 55.1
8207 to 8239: 51.53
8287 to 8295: 51.68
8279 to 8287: 53.49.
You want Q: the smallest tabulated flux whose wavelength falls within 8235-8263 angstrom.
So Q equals 51.18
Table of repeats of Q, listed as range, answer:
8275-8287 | 52.19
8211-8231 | 48.83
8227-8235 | 51.39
